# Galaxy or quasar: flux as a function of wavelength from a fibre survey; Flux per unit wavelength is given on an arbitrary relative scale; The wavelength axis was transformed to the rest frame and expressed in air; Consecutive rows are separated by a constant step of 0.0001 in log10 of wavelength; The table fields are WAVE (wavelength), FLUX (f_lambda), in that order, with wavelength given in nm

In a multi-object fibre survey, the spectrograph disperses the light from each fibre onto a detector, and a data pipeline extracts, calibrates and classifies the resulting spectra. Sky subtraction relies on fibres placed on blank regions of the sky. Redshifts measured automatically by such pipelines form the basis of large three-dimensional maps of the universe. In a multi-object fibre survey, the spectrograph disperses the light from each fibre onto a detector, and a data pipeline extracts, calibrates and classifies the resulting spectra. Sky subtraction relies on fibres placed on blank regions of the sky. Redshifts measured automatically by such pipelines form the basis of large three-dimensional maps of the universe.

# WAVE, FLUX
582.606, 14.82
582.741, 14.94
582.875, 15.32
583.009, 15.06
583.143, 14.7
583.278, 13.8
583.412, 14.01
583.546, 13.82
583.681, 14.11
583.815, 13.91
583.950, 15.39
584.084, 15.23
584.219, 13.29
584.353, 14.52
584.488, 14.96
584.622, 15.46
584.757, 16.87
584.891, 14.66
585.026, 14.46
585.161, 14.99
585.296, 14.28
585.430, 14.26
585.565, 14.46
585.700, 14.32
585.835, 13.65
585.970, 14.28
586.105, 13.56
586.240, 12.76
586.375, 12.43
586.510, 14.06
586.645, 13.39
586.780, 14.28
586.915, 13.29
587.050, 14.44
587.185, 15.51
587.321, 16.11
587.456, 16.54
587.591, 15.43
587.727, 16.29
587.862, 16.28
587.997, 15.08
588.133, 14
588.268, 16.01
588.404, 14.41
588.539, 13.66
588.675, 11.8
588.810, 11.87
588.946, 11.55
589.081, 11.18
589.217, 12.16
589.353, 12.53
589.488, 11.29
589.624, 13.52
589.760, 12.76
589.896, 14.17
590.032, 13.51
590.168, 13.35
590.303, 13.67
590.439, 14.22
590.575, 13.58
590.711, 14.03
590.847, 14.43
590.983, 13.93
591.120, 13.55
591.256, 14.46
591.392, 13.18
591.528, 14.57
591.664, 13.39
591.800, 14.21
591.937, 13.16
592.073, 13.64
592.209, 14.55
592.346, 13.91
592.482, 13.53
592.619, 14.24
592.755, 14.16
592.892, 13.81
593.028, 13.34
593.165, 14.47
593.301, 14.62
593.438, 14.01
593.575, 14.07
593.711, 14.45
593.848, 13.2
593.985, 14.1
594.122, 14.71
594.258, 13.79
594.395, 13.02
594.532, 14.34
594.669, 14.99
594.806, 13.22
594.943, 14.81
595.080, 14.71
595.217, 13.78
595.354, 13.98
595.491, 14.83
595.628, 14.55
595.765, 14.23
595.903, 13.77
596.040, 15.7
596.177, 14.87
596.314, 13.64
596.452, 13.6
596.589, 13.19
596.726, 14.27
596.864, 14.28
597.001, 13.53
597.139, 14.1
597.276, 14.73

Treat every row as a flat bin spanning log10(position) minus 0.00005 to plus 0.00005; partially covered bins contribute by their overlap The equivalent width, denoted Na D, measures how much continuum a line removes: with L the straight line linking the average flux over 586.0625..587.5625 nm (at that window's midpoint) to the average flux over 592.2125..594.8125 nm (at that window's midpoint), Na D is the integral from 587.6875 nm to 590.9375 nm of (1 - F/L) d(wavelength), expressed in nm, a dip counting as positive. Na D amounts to 0.15 nm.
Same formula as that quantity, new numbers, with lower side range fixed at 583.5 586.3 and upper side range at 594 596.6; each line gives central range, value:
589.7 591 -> 0.05 nm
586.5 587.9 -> -0.07 nm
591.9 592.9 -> 0.03 nm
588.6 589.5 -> 0.16 nm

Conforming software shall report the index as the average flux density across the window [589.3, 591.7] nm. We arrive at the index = 13.6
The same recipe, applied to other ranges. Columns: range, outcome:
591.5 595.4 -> 14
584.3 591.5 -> 14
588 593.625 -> 13.6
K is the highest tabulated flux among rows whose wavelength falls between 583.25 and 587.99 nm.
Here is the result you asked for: 16.87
